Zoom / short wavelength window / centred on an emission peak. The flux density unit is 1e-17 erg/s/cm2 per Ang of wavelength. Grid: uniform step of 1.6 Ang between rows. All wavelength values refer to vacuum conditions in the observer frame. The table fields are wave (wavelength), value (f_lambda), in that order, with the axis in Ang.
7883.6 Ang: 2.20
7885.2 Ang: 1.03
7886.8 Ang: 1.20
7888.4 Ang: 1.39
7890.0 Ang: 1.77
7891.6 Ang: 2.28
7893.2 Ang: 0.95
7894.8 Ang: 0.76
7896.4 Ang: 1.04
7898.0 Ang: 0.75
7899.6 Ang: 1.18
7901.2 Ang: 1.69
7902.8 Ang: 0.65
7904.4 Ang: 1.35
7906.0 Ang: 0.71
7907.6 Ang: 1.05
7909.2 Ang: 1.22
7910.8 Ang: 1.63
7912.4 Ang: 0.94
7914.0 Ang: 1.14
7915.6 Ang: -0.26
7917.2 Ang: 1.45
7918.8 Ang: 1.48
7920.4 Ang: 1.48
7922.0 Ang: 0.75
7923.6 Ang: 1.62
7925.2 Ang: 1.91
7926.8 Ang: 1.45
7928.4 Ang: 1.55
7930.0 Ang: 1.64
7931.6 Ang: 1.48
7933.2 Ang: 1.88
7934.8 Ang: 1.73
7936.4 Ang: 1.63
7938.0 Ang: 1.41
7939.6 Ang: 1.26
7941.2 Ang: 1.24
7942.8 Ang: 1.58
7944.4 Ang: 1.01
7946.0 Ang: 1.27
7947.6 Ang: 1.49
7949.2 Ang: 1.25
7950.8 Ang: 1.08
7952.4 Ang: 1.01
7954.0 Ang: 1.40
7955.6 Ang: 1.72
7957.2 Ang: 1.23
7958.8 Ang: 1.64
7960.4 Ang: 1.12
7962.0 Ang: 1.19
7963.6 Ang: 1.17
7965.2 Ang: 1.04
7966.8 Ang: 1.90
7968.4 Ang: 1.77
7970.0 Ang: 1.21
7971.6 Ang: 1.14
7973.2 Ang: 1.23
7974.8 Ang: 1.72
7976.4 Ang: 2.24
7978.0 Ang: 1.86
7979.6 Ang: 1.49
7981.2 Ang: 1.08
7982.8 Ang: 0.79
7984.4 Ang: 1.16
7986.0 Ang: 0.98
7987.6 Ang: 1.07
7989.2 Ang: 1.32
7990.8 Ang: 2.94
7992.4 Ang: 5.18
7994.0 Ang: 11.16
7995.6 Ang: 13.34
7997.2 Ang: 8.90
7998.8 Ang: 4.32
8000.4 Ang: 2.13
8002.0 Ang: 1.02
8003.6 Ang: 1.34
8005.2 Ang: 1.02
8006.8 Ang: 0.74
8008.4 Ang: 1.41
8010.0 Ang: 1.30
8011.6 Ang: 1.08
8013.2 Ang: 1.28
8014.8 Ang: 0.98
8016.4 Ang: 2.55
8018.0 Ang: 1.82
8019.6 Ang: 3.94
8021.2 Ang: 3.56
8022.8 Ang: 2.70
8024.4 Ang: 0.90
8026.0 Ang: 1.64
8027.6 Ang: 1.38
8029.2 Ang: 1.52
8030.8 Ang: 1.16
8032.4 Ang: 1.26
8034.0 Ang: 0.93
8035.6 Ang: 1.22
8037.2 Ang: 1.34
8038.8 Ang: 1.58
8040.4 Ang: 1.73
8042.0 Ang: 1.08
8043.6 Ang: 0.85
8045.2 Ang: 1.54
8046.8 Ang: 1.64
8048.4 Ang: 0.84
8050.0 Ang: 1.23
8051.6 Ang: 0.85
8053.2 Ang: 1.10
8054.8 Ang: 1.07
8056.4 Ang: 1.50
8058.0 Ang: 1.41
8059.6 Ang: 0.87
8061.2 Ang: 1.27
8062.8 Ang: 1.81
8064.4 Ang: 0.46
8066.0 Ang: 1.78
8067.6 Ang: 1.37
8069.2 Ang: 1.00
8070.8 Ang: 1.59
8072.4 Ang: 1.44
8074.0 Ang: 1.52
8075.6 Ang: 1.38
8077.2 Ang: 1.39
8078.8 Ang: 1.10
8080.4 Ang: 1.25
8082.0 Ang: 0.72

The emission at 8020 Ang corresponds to [N II] 6583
